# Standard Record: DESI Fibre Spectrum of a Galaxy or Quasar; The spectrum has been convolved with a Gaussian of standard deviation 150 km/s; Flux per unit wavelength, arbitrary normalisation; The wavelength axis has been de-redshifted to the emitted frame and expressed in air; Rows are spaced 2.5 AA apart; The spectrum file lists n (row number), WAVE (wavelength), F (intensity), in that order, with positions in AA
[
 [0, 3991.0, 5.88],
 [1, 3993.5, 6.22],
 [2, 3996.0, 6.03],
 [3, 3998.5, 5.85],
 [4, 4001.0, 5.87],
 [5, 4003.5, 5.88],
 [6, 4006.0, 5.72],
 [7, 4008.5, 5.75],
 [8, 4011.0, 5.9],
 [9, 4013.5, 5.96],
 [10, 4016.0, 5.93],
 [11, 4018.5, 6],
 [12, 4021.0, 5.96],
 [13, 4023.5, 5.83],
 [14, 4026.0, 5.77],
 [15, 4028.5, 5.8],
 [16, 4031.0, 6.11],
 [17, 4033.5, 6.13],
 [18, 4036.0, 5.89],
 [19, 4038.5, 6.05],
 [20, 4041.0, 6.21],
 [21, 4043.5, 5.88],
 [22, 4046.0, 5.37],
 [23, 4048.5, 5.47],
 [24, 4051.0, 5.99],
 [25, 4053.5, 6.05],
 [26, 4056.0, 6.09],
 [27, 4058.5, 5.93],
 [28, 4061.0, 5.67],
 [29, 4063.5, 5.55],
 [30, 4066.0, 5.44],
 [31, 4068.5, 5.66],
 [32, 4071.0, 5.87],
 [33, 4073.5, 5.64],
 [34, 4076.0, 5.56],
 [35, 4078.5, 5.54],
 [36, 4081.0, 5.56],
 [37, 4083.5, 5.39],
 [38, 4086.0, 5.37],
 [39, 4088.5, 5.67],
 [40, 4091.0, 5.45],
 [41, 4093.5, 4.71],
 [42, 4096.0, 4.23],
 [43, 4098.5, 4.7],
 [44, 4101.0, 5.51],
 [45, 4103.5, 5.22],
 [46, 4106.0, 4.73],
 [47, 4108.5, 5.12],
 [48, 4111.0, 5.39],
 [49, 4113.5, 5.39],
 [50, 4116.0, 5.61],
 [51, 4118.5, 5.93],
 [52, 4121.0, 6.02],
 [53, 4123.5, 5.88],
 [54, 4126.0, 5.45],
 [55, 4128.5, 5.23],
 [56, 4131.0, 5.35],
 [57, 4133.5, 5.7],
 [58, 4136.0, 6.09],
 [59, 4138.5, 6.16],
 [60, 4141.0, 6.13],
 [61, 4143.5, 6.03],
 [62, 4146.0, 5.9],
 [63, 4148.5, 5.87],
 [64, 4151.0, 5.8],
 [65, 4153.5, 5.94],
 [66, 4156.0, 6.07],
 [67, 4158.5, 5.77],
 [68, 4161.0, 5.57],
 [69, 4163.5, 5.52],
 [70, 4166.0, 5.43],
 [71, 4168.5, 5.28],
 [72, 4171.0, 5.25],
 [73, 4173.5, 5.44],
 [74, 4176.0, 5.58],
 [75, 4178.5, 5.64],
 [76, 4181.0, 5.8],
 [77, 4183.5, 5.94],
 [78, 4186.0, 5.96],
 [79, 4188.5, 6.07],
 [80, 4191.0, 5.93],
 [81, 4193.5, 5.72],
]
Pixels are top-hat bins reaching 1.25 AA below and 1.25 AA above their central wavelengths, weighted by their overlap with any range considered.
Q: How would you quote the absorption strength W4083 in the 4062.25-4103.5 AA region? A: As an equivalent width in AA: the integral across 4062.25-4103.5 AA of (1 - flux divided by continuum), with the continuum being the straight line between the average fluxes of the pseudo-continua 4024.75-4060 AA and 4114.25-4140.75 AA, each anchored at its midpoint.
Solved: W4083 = 3.3 AA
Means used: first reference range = 5.91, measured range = 5.36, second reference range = 5.75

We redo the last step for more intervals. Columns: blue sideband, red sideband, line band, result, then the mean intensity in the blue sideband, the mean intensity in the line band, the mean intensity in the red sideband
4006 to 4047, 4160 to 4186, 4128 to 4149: -0.8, 5.91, 5.85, 5.56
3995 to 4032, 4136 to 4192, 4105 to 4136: 1.6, 5.89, 5.51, 5.78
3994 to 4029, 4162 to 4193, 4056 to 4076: 0.4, 5.88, 5.7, 5.65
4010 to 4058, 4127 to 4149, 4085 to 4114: 3.7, 5.92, 5.12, 5.82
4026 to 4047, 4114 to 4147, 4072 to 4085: 0.7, 5.93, 5.54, 5.8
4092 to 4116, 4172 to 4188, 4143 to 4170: -1.1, 5.04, 5.73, 5.74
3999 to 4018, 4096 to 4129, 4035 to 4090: -1.1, 5.86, 5.72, 5.36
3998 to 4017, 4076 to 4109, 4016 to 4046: -1.4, 5.86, 5.94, 5.19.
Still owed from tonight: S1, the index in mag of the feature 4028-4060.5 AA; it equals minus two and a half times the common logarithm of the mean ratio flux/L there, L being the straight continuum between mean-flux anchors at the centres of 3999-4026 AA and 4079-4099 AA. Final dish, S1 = -0.06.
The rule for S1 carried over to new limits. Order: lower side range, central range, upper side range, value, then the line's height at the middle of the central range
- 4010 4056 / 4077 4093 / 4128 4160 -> 0.08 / 5.89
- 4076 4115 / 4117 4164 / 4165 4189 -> -0.07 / 5.44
